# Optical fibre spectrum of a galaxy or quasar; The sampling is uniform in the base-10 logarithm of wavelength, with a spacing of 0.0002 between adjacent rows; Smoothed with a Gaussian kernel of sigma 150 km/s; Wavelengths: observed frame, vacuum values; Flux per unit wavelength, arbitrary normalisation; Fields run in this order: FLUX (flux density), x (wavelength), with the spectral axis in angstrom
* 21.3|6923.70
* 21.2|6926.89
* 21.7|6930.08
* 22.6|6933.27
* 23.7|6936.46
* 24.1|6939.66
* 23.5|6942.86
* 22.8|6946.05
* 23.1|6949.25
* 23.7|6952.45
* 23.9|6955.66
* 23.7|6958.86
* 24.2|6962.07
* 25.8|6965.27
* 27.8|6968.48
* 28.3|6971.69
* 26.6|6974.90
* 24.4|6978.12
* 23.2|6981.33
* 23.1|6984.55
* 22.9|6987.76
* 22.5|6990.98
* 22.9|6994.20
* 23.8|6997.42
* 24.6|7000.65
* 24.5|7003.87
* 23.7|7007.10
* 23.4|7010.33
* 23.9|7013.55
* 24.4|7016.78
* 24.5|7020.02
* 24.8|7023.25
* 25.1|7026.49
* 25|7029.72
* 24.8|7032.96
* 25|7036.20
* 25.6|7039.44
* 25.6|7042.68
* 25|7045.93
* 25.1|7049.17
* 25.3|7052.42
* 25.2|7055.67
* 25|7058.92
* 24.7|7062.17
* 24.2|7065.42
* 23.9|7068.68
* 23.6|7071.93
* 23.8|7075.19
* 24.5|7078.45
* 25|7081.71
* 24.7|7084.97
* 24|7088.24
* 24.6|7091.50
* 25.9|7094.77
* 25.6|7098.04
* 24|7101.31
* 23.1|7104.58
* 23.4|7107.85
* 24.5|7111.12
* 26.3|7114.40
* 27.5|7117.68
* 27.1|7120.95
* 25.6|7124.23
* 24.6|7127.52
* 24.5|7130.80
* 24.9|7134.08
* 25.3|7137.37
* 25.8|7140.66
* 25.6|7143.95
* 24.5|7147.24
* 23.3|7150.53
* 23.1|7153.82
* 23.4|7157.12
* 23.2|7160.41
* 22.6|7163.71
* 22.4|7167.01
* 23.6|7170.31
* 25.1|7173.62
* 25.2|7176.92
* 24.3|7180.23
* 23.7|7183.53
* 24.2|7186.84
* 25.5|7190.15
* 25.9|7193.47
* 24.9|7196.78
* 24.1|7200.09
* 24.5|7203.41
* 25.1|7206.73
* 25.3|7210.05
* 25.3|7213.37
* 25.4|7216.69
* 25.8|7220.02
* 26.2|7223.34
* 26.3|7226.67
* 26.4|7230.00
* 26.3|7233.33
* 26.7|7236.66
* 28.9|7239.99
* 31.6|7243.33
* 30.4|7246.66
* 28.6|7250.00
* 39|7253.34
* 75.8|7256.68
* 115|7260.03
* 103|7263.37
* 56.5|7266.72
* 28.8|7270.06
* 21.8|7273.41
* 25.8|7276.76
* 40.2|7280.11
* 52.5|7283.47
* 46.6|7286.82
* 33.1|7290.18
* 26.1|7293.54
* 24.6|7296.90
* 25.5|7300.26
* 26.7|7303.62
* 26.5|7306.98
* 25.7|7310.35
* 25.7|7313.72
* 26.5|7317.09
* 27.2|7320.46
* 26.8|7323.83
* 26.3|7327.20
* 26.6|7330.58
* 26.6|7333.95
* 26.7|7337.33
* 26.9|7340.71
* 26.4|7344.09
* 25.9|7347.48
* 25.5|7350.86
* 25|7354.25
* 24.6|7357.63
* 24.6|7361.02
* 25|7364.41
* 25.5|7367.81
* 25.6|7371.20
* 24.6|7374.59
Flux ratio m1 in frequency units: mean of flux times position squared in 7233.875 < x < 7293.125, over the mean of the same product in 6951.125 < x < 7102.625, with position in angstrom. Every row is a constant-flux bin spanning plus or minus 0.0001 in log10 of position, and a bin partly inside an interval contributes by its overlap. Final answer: 1.97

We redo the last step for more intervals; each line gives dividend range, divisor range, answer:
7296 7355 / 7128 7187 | 1.14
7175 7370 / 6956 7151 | 1.36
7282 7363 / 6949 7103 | 1.25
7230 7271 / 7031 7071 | 2.07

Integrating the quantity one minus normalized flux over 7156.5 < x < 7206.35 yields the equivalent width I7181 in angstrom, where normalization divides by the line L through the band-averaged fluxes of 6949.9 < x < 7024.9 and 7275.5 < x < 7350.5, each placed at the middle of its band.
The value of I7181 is 5.6 angstrom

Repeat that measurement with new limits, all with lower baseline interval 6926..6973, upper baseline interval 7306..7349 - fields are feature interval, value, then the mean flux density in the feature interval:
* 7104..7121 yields -0.15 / 25.3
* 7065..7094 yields 0.64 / 24.3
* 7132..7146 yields -0.06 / 25.3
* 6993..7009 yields 0.29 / 23.9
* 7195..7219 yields 0.66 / 25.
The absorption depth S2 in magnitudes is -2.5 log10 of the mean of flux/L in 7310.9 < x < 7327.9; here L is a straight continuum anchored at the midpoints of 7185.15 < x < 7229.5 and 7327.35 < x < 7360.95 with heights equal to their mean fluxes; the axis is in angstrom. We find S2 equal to -0.026 mag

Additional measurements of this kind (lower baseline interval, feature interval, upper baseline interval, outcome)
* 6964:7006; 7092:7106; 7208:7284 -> 0.251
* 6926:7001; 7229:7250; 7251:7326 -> 0.317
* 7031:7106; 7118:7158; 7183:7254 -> 0.030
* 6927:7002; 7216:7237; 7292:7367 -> -0.032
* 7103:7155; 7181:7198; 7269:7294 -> 0.166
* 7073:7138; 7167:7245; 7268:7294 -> 0.199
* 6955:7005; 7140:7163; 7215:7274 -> 0.428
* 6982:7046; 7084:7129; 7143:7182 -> -0.048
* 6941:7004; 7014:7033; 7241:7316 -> 0.099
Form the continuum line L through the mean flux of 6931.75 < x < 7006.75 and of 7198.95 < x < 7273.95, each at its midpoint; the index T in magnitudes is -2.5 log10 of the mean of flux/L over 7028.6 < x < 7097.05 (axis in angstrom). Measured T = 0.17 mag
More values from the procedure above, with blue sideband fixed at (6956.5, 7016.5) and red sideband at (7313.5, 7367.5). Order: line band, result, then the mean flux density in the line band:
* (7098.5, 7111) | 0.05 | 23.8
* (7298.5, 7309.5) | -0.01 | 26.2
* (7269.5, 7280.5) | -0.09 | 27.9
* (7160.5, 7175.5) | 0.08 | 23.4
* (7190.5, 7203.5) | 0.02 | 25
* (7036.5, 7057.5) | -0.03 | 25.3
